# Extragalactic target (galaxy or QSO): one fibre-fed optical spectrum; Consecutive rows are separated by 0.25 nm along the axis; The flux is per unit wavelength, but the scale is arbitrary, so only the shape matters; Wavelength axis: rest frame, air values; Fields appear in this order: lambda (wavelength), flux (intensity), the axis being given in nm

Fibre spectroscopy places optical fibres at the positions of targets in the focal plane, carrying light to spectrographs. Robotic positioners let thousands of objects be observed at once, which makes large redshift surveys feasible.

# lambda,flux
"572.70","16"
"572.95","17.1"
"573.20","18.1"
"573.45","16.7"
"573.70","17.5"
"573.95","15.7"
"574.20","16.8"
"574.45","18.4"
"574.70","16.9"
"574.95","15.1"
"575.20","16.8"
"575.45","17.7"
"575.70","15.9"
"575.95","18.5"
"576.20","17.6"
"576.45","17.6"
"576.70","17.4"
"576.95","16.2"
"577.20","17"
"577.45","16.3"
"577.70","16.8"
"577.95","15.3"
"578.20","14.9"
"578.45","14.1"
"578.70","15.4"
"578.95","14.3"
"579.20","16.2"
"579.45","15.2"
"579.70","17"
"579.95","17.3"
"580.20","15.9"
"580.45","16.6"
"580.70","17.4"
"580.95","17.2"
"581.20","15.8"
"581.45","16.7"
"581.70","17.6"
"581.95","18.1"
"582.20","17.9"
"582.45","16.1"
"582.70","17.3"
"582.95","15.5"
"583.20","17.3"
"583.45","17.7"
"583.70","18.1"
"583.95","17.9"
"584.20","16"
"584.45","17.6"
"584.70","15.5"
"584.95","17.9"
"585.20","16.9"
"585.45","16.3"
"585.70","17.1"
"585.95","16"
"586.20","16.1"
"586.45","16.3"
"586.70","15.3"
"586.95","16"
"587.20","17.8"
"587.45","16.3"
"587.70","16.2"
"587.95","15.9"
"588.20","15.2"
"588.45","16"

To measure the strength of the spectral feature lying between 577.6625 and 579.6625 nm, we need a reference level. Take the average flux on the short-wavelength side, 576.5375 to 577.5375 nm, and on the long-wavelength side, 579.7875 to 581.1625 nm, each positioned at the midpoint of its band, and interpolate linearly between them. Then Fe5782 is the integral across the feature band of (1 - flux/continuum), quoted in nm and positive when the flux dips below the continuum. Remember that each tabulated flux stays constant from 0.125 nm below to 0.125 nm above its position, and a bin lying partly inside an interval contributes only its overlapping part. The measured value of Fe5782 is 0.180 nm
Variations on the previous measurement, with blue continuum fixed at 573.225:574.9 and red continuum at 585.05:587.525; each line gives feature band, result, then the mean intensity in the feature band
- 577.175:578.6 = 0.099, 15.6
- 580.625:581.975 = -0.032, 17.1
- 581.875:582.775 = -0.038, 17.3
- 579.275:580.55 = 0.025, 16.4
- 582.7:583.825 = -0.041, 17.2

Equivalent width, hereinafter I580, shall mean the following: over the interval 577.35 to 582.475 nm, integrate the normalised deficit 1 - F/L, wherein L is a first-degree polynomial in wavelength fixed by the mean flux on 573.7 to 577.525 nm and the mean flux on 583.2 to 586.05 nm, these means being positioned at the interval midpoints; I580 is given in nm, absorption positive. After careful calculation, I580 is 0.209 nm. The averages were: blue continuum 17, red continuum 17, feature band 16.3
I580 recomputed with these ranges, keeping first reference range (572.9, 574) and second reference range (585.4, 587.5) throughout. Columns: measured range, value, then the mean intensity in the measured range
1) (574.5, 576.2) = 0.005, 16.9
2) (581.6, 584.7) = -0.119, 17.2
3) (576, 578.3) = 0.034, 16.6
